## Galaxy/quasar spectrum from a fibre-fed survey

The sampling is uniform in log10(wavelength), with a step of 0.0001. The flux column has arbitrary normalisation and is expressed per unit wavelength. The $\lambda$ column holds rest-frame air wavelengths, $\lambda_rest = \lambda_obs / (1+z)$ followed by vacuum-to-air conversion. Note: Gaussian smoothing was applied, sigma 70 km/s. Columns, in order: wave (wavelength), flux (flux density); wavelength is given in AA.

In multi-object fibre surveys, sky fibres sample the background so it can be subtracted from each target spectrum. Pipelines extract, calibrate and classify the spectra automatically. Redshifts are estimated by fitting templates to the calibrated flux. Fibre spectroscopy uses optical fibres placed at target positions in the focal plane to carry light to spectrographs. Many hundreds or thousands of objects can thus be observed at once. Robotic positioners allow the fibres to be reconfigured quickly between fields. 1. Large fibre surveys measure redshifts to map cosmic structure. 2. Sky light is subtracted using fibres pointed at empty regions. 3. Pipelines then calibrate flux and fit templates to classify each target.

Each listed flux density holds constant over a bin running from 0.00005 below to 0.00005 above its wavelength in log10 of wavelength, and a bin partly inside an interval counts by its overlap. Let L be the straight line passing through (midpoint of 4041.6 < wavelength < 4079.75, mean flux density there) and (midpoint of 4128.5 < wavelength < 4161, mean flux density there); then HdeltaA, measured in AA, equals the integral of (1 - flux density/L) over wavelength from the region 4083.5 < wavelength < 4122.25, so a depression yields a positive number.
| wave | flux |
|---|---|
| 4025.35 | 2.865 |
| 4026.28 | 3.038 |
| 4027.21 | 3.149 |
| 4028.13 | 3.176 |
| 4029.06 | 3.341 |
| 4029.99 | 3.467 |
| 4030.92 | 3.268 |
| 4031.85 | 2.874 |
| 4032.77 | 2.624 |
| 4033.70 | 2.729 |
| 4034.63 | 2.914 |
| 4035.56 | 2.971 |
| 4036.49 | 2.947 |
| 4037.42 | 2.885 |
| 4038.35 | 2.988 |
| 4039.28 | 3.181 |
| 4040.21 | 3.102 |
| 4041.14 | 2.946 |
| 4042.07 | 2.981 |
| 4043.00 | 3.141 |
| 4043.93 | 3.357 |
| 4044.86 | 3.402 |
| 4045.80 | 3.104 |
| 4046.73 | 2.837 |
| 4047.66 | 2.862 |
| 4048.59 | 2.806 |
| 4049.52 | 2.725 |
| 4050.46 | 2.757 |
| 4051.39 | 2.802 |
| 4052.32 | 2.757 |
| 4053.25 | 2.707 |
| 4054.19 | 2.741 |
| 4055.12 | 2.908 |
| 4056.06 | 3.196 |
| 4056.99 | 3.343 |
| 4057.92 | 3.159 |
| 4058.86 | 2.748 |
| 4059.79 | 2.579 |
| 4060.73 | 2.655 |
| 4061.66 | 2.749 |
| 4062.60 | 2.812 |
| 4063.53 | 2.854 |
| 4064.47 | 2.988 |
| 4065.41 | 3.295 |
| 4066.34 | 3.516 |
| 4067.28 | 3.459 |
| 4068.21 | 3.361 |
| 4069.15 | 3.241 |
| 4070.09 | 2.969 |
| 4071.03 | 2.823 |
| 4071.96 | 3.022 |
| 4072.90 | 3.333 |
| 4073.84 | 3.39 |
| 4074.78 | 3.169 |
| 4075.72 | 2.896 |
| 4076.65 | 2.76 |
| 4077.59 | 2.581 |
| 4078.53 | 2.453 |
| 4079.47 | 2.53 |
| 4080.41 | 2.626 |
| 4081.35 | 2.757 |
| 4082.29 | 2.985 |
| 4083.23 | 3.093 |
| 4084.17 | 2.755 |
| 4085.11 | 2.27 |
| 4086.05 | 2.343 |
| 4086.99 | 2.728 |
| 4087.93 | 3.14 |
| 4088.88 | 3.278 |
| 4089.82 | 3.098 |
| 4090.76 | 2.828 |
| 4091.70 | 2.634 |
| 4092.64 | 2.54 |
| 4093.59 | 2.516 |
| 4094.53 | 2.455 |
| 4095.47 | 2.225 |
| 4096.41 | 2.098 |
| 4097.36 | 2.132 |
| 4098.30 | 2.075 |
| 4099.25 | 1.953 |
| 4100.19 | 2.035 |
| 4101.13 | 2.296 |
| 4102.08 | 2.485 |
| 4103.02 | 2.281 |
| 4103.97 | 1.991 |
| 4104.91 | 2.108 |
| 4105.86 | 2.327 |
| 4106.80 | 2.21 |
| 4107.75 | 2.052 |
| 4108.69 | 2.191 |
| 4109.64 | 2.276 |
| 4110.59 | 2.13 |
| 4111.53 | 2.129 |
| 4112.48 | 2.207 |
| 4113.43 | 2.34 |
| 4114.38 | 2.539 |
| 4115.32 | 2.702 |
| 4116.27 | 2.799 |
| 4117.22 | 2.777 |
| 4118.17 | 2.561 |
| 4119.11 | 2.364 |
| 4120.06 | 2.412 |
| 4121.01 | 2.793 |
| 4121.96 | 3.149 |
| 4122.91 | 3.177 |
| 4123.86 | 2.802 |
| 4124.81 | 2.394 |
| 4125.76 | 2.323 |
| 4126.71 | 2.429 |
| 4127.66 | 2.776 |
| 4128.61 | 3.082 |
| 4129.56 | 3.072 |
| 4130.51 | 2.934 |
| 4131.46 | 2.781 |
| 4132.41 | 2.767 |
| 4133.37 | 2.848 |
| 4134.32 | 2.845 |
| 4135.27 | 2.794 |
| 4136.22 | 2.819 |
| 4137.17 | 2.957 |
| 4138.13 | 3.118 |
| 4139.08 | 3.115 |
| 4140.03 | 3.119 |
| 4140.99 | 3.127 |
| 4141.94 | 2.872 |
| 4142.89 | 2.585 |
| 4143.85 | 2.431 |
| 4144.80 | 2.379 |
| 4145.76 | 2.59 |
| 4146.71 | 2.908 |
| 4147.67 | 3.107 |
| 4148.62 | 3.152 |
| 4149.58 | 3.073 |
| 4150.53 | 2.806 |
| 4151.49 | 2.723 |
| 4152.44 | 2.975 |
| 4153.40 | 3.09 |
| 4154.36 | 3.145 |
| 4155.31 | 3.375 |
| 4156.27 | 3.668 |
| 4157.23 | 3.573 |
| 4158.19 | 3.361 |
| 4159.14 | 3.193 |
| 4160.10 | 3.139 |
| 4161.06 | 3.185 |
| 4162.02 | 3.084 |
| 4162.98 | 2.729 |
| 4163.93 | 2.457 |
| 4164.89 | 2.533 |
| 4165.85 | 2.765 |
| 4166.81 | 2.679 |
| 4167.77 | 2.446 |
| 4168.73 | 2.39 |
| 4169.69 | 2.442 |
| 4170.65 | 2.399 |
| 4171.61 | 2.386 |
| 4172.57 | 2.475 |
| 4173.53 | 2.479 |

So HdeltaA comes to 7.0 AA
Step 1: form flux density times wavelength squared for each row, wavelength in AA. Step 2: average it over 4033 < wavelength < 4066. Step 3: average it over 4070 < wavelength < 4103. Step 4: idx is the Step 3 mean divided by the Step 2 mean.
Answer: 0.92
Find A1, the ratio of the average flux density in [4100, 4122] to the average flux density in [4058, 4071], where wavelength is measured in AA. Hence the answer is 0.79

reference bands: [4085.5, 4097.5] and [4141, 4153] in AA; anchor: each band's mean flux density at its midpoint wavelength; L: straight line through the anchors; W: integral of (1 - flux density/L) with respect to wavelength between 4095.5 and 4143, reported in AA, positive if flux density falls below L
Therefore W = 2.9 AA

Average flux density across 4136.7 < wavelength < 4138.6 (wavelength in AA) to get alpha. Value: 3.03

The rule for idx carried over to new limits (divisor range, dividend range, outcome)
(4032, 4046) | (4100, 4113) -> 0.75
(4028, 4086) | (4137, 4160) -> 1.07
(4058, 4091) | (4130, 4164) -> 1.06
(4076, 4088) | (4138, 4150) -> 1.11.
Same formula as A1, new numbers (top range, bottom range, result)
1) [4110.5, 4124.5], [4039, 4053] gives 0.87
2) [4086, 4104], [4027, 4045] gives 0.81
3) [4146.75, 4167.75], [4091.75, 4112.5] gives 1.36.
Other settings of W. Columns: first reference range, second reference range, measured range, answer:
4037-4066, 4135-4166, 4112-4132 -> 1.88 AA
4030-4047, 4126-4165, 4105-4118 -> 2.68 AA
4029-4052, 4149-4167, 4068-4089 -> 0.89 AA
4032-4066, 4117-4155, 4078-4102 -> 2.78 AA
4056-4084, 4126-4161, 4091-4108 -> 4.09 AA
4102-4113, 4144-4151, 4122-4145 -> -1.91 AA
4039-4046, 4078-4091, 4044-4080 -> 0.18 AA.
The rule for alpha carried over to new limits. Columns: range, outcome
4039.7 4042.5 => 3.01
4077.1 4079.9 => 2.52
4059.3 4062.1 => 2.67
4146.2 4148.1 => 3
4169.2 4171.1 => 2.42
